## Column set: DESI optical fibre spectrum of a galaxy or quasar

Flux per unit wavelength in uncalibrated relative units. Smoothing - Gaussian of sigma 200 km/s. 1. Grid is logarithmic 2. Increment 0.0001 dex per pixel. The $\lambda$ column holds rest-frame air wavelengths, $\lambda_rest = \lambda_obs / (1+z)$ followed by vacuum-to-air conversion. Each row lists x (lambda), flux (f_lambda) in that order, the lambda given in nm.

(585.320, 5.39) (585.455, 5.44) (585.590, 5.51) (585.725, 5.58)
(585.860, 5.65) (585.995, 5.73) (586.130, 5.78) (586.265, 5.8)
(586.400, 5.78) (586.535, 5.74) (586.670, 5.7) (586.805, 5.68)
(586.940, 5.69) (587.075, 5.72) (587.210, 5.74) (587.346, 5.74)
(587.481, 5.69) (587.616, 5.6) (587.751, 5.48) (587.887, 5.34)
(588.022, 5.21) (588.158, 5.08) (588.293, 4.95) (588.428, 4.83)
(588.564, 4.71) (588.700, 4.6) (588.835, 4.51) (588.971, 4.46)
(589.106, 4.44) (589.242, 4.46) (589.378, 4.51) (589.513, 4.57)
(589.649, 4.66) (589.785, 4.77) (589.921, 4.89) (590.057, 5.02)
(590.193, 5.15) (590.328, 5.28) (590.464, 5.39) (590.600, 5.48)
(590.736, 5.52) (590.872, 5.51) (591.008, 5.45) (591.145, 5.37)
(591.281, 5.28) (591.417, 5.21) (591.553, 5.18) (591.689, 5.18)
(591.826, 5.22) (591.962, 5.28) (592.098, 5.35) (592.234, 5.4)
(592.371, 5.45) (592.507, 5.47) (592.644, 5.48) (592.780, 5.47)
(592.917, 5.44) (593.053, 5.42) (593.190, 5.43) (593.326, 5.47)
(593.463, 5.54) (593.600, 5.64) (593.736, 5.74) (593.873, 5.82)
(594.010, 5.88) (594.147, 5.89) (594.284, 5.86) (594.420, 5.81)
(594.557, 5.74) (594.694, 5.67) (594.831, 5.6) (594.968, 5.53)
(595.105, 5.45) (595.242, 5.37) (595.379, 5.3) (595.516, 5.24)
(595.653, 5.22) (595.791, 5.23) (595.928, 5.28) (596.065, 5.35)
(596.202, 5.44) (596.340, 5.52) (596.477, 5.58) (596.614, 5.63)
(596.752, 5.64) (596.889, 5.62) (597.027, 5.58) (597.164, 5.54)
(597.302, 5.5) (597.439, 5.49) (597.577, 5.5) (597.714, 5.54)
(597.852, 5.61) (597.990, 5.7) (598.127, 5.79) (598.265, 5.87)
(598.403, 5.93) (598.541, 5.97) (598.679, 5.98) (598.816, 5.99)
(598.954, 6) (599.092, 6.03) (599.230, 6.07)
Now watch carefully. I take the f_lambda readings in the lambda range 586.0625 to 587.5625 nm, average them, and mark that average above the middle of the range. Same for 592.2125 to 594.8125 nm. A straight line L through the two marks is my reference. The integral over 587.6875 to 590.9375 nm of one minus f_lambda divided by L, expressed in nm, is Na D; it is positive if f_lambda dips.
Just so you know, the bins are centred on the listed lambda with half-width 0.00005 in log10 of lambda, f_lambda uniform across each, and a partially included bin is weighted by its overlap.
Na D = 0.42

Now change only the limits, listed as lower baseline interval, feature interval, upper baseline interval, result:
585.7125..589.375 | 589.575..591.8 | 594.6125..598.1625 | 0.068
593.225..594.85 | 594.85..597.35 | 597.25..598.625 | 0.113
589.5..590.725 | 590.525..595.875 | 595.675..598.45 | -0.195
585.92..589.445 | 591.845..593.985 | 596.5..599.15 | 0.004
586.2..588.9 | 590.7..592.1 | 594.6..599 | 0.038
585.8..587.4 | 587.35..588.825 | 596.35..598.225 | 0.145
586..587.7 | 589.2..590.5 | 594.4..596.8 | 0.177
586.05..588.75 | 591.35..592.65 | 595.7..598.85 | 0.050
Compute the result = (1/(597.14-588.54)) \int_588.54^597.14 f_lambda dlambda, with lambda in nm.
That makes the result 5.32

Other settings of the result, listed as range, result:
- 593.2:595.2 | 5.68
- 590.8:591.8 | 5.3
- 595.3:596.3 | 5.3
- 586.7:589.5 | 5.12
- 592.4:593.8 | 5.51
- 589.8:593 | 5.32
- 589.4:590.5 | 4.94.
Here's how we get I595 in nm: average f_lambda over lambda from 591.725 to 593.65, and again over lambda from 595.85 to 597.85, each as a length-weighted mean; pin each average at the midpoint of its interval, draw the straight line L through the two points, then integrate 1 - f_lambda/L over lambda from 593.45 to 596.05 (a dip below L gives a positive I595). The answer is -0.04 nm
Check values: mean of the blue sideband 5.43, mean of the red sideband 5.52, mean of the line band 5.56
